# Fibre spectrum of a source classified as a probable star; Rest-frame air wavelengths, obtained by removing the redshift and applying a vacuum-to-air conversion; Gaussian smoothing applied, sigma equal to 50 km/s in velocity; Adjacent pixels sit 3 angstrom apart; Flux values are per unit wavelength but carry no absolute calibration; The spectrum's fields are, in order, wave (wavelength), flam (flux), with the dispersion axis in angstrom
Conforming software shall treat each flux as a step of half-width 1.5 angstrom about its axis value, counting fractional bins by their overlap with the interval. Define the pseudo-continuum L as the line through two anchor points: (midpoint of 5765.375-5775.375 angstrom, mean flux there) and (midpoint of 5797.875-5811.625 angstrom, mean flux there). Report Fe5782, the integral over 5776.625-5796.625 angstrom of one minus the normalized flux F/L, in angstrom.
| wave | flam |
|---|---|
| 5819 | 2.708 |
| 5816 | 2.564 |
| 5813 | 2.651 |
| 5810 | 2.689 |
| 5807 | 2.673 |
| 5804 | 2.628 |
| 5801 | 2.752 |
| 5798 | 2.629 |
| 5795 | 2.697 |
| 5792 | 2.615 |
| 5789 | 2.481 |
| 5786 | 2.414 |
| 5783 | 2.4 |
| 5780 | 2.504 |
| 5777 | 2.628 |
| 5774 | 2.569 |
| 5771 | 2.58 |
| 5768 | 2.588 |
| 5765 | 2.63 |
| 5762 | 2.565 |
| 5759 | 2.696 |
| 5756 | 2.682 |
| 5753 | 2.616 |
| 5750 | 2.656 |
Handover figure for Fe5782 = 0.76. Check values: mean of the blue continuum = 2.58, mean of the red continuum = 2.68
